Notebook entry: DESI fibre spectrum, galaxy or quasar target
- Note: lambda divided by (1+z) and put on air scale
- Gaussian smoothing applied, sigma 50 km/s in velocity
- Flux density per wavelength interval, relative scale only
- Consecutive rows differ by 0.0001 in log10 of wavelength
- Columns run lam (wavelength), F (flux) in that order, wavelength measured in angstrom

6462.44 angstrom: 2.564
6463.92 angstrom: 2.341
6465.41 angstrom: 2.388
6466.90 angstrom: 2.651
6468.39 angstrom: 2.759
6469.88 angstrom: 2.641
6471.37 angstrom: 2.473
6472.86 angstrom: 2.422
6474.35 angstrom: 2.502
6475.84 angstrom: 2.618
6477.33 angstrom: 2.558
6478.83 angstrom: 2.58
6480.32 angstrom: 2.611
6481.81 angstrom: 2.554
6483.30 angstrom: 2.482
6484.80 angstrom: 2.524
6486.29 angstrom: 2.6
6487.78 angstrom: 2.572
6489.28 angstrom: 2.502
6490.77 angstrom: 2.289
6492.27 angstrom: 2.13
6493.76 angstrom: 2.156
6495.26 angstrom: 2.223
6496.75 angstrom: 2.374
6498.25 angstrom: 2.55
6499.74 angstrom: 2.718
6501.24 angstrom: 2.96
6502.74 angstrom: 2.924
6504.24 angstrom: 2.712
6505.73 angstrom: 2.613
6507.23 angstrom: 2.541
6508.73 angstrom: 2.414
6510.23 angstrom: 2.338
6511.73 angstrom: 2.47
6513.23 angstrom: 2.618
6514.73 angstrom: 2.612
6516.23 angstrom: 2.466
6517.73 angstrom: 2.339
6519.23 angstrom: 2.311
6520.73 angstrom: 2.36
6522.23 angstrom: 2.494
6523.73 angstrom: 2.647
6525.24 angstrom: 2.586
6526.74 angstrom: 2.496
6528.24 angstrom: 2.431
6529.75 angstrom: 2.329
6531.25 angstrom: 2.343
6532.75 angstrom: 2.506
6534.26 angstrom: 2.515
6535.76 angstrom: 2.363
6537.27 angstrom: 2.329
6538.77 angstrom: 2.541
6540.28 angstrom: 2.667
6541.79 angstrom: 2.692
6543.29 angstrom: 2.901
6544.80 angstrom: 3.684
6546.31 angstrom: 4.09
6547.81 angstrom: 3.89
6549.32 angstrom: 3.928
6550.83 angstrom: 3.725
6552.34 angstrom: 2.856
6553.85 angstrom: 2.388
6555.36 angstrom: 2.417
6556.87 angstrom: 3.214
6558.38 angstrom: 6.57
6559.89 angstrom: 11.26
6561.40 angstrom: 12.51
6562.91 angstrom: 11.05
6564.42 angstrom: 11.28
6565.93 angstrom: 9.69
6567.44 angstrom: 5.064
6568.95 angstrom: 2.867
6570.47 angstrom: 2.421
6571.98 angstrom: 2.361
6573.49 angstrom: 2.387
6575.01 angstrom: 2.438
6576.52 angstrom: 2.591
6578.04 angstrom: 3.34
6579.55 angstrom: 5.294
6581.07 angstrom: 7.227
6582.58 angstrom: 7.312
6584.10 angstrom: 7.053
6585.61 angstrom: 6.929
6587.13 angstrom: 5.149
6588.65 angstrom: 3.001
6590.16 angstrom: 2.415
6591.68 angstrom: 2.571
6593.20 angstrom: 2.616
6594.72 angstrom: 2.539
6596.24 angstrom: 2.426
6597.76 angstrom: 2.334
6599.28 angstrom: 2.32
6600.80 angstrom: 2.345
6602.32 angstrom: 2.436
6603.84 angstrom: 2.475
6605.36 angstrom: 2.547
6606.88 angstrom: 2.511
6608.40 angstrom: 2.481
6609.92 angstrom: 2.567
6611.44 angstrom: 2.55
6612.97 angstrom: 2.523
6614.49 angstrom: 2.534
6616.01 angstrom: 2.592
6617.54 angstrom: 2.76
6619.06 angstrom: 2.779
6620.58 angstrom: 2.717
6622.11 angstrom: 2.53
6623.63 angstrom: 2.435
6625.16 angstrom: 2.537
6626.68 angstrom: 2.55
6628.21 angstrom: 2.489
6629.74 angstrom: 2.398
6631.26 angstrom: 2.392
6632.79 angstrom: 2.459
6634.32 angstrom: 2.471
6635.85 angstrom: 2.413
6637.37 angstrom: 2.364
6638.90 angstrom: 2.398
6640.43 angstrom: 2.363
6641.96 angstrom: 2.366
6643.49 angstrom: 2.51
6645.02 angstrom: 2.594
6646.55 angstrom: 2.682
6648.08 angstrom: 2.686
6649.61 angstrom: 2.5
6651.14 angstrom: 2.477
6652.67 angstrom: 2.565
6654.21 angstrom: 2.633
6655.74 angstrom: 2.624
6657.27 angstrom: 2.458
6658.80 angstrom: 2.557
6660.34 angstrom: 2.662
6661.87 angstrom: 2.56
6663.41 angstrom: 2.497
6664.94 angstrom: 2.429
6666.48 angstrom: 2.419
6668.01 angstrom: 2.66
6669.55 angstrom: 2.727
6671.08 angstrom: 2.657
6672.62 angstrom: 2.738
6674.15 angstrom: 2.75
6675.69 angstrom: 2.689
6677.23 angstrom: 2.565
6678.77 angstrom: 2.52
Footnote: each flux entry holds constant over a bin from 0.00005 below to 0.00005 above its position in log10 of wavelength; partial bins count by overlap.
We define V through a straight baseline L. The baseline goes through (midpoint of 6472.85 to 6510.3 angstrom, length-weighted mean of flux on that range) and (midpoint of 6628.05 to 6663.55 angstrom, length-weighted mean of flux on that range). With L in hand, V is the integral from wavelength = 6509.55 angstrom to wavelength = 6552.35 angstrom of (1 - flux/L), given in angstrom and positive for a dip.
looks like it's -3.8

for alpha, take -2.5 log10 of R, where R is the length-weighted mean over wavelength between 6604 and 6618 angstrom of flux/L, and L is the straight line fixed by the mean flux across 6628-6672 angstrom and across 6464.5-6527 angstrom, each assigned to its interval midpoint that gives -0.015 mag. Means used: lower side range 2.52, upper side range 2.52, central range 2.55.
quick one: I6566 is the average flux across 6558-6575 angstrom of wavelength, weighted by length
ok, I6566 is 6.85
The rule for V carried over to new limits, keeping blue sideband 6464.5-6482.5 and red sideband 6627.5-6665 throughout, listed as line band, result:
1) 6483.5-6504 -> 0.4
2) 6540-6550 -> -3.6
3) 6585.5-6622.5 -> -3.5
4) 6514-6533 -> 0.7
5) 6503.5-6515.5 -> 0.0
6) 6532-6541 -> 0.2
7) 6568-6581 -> -3.6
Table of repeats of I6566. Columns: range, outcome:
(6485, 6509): 2.52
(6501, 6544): 2.53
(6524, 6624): 3.77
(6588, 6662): 2.52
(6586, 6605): 2.8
